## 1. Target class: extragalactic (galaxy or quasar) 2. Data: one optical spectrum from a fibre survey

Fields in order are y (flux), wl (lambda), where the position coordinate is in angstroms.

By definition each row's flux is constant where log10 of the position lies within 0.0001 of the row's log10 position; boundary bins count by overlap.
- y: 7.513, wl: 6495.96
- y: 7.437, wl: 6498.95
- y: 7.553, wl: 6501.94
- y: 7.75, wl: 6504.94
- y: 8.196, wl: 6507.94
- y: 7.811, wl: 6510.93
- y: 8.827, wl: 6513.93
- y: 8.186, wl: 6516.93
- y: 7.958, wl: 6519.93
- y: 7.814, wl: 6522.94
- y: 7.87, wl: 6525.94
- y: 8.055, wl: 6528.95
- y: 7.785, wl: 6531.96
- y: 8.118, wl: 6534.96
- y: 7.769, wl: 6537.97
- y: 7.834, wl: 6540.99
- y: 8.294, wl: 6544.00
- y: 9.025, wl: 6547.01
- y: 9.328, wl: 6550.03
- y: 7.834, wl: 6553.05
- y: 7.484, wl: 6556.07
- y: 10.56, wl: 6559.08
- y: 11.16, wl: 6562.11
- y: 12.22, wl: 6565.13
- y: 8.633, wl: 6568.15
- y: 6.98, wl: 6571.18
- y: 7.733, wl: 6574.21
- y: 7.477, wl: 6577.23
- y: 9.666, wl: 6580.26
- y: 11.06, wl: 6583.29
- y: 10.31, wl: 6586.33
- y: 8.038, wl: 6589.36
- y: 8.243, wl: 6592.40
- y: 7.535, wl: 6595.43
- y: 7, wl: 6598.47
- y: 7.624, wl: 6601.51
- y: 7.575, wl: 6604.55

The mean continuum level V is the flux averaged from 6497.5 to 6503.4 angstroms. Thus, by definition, 7.5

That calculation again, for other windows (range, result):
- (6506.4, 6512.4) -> 8.01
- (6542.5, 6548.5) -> 8.67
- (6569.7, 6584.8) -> 8.59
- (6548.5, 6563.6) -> 9.27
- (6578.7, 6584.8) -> 10.3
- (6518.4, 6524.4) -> 7.88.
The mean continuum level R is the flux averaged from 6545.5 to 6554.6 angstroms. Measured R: 8.72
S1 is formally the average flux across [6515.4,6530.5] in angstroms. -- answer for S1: 7.97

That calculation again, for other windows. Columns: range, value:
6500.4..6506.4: 7.65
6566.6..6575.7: 7.8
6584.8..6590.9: 9.16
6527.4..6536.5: 7.99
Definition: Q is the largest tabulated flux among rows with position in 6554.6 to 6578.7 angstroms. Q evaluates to 12.22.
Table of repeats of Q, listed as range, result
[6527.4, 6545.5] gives 8.294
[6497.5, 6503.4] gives 7.553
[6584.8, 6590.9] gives 10.31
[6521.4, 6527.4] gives 7.87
